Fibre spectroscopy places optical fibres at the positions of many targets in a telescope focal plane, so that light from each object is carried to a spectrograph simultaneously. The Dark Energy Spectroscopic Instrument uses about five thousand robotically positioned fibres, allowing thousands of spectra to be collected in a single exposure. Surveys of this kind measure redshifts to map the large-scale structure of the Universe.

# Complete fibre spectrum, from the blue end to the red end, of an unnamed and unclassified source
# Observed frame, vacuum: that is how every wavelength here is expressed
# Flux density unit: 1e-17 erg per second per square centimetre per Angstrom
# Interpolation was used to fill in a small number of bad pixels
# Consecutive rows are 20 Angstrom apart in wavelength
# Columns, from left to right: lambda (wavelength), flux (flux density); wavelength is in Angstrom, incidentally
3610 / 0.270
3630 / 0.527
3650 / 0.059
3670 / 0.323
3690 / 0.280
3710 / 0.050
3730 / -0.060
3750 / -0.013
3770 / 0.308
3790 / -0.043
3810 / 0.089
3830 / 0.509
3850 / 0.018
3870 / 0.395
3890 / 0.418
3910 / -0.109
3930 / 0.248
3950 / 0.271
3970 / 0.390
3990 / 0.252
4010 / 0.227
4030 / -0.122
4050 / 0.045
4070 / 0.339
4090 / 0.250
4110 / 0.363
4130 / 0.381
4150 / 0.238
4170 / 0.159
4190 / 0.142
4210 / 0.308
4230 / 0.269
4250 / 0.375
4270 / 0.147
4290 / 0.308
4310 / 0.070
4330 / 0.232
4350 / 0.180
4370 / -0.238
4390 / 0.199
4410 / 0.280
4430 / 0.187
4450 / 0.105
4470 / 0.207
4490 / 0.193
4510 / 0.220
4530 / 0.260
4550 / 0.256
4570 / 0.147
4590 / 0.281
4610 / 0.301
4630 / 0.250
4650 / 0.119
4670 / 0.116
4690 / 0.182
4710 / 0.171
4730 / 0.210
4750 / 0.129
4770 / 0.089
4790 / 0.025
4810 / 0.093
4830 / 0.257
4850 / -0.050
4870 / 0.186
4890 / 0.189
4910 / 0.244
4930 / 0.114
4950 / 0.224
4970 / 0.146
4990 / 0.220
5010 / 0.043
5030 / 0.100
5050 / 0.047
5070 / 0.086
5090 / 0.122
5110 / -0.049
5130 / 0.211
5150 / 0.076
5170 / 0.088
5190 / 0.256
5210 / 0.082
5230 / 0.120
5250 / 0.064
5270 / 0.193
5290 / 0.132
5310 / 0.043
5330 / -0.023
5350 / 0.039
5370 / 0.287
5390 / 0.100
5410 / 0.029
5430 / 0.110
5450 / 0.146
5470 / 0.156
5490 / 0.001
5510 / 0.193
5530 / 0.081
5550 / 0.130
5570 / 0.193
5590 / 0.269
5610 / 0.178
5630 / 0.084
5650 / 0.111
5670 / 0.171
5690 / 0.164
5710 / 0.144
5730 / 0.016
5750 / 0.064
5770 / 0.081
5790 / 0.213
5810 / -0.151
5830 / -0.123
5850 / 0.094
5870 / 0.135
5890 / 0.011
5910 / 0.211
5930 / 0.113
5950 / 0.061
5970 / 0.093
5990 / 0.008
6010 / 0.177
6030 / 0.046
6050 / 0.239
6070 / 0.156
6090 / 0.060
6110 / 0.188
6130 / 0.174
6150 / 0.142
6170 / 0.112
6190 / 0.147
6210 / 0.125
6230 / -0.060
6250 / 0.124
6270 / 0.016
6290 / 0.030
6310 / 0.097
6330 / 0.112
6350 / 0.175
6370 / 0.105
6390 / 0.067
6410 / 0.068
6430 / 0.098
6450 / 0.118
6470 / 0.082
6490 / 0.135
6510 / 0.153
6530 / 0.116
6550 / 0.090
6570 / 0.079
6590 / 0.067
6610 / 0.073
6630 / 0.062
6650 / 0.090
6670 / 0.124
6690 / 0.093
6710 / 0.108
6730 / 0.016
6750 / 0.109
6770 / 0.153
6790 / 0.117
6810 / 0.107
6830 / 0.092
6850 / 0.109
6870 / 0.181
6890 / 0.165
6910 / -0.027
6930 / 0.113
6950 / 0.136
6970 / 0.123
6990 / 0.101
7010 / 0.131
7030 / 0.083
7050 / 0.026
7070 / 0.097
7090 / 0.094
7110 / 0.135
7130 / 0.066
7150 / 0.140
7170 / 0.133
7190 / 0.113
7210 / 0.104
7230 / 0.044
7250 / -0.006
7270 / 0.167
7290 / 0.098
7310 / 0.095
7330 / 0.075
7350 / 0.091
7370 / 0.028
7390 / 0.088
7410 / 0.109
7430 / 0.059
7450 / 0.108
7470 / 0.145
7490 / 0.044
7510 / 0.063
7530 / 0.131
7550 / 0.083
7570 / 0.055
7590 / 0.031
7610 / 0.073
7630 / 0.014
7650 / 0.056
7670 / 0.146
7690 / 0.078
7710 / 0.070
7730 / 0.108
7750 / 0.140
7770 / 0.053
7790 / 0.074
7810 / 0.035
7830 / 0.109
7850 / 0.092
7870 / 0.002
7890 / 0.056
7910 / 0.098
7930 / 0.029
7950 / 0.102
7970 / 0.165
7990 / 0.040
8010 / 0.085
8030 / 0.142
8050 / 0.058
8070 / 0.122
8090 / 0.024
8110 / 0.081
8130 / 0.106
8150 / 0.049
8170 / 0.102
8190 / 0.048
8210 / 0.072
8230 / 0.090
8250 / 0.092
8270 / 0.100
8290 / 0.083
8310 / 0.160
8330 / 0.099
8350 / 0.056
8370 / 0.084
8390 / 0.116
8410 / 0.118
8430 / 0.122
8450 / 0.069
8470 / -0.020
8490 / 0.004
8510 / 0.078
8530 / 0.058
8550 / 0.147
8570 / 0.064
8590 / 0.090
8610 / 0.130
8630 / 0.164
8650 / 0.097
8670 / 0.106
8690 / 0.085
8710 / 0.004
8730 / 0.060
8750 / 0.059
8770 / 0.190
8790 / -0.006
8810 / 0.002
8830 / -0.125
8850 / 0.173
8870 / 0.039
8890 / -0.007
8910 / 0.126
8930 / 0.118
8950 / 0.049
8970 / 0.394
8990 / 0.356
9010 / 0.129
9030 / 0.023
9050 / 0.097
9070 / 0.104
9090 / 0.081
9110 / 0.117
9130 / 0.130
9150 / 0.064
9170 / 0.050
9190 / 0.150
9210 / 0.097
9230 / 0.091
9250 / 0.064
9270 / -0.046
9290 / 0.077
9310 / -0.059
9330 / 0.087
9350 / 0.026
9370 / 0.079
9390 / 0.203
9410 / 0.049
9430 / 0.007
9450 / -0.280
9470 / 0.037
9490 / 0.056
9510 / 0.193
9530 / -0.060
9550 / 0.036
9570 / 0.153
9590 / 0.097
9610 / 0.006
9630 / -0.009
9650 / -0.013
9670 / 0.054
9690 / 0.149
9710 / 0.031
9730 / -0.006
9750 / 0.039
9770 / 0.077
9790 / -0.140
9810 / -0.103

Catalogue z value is 1.408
